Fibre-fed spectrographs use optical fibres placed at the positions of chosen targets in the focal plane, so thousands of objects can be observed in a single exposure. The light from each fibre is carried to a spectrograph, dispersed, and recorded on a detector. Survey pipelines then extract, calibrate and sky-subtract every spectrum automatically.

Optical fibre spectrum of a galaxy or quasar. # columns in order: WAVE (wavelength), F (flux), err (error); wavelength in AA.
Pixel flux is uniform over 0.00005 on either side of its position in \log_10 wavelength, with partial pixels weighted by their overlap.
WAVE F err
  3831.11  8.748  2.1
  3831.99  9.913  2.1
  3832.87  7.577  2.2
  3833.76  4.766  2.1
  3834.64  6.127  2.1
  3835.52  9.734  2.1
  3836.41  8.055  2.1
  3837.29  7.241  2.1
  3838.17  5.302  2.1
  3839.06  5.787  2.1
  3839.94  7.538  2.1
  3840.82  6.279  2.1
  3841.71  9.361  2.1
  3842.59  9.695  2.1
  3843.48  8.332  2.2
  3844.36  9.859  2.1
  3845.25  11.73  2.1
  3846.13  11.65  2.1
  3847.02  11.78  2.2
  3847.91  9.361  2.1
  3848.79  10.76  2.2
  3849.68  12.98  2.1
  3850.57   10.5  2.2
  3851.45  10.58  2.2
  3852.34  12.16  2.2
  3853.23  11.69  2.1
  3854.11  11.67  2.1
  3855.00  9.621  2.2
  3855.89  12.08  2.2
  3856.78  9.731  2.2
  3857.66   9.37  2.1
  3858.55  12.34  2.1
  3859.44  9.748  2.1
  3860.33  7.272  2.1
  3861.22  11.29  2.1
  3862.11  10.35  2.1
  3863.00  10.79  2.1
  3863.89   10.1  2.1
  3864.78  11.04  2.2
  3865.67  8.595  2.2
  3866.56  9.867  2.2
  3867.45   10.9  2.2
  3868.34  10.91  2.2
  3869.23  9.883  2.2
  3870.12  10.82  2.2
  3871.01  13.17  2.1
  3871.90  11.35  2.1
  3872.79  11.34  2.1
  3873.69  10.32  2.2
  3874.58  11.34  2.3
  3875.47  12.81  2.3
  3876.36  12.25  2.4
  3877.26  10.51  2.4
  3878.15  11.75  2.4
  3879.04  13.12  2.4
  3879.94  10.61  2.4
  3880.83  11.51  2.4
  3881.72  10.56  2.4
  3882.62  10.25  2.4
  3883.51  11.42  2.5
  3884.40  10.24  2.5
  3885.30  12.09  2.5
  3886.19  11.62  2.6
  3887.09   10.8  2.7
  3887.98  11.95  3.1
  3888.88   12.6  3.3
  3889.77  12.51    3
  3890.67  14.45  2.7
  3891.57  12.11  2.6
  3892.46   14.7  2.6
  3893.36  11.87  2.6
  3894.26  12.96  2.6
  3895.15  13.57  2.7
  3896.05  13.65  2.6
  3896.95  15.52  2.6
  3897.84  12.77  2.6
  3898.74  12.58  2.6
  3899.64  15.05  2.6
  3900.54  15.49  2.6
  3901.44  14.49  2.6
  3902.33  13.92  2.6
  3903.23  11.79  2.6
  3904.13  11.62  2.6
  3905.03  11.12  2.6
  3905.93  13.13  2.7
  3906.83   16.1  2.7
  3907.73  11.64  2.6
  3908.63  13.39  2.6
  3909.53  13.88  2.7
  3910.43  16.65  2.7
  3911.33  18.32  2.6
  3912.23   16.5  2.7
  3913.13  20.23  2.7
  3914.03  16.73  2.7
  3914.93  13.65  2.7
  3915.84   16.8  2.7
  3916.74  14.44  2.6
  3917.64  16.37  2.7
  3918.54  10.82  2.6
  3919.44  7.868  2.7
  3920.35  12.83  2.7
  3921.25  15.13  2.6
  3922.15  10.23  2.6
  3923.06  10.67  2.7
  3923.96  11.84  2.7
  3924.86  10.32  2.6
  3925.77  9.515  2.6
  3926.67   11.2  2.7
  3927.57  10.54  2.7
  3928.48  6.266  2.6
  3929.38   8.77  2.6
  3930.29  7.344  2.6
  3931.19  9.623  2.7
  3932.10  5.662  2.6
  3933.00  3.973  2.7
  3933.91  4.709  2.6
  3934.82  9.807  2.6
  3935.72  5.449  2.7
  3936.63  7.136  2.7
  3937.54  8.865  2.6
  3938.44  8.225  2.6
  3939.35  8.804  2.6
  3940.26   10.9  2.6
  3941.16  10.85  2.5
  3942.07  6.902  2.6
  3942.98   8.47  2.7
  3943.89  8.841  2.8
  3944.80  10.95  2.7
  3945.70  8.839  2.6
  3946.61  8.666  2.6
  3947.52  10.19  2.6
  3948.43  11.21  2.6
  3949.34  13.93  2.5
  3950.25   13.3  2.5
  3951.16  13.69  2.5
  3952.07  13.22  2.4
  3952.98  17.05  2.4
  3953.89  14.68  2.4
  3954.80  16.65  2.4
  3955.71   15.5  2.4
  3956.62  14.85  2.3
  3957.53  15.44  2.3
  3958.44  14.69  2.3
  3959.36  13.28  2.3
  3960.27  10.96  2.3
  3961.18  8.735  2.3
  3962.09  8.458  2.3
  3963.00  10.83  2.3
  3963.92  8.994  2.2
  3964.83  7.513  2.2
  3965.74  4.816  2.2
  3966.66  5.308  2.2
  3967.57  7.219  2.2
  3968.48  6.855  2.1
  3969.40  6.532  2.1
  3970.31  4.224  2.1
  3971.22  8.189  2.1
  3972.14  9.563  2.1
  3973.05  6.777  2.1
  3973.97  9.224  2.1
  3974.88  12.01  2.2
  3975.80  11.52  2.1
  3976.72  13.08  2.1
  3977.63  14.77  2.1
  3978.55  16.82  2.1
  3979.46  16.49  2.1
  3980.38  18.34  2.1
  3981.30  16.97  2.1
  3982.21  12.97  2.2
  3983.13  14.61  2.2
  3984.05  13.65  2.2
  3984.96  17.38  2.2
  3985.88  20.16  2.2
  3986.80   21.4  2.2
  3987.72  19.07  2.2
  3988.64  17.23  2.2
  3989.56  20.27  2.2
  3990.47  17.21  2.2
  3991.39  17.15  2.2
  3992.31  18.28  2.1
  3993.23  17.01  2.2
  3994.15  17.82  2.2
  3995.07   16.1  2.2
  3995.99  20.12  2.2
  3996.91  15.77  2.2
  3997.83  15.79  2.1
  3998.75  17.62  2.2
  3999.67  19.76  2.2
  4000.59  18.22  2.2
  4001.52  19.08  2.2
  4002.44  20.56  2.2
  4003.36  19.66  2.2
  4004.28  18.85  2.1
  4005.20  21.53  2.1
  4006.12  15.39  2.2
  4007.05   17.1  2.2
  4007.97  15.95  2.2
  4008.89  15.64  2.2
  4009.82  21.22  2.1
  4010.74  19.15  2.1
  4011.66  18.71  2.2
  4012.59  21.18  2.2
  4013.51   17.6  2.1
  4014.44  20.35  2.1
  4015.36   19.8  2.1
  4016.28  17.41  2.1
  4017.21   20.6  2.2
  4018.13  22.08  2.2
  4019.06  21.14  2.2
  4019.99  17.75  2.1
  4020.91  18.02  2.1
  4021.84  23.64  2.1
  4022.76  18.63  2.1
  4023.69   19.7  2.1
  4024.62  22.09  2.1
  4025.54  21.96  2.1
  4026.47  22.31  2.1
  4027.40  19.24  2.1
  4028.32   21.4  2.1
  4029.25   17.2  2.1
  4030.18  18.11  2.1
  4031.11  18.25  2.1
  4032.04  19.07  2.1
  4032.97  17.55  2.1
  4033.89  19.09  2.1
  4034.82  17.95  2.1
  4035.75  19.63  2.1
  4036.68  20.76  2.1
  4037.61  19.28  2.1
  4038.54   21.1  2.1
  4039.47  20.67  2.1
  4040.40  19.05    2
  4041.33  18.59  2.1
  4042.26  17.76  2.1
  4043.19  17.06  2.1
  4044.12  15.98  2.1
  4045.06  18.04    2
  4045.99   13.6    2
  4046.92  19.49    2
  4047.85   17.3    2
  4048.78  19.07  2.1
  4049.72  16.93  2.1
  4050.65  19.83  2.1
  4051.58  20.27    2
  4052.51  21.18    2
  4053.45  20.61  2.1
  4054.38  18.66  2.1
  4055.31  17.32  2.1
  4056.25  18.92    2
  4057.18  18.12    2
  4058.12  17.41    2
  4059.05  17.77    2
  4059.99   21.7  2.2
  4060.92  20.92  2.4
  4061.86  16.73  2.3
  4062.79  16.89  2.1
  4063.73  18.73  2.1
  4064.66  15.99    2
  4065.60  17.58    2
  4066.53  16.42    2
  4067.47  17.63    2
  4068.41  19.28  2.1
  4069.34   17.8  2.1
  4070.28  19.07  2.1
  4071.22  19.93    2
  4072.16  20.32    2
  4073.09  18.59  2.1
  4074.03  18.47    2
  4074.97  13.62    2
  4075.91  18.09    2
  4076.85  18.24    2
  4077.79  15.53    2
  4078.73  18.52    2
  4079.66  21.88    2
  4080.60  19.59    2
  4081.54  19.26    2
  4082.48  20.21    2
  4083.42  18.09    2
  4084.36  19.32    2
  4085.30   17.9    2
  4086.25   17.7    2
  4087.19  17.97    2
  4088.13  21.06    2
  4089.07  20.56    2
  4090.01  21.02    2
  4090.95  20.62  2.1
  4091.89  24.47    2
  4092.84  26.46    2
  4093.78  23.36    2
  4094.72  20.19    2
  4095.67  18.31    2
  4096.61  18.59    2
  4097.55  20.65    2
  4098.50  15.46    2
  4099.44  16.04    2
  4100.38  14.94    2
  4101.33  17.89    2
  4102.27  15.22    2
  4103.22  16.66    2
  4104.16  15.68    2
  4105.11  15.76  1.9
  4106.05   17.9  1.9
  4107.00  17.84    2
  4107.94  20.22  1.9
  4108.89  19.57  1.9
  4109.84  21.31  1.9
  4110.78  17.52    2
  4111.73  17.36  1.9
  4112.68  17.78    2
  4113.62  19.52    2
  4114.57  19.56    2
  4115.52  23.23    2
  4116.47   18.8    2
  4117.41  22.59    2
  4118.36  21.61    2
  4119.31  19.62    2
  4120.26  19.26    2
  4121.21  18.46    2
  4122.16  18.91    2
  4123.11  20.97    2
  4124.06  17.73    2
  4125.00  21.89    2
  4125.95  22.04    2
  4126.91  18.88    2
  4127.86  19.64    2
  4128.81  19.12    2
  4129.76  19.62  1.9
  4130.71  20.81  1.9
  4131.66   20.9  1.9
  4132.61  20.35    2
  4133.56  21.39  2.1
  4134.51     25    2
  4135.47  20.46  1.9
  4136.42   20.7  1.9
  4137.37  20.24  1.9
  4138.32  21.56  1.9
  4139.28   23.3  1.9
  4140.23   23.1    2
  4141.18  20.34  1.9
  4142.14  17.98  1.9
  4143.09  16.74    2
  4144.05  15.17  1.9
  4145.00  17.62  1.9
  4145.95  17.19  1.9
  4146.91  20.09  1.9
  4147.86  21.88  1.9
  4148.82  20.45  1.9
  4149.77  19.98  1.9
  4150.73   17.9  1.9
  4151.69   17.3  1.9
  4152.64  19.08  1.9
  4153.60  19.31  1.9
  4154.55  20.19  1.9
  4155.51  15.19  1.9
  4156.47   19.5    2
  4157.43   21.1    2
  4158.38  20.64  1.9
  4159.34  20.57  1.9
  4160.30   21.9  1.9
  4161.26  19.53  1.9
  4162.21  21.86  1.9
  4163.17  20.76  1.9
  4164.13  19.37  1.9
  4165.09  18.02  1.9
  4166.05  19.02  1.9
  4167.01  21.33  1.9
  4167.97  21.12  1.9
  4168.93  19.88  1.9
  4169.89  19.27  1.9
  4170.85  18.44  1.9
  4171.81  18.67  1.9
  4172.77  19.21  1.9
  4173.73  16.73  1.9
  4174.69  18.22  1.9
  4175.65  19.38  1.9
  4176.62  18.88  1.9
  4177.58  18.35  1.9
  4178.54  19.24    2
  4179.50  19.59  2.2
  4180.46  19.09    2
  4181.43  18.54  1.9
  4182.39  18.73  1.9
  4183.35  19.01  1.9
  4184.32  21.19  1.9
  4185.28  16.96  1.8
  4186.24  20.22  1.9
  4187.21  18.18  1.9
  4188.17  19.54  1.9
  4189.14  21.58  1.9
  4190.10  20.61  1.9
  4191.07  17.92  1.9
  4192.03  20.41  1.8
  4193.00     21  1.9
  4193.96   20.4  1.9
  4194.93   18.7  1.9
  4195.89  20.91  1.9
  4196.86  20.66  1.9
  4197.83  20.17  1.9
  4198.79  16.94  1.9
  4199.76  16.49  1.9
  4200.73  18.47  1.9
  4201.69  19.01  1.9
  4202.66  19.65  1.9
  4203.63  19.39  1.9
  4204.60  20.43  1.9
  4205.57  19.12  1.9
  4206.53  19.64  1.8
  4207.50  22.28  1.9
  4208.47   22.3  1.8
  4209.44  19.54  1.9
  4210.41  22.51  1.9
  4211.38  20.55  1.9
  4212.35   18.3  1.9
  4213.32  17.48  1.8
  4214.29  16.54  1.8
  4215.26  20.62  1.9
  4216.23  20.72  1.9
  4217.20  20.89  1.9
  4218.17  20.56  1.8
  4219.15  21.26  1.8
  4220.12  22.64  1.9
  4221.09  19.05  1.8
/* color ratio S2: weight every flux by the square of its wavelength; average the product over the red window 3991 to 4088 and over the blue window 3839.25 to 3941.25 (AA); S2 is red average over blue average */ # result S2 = 1.8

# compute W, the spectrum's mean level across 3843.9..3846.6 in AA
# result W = 11.1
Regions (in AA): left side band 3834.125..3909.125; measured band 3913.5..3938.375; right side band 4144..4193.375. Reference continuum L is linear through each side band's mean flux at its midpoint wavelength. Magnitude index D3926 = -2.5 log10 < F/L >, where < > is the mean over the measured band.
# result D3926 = 0.23 mag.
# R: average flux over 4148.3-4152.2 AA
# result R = 18.9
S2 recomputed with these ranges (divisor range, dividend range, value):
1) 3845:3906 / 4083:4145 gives 1.89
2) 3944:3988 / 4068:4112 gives 1.63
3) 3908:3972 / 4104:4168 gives 2.00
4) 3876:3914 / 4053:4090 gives 1.54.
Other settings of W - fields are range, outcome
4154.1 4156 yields 17.6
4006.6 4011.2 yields 17.8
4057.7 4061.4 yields 19.5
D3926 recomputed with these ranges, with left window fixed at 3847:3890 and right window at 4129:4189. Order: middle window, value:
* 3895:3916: -0.19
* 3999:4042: -0.24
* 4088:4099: -0.18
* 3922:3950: 0.40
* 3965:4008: -0.03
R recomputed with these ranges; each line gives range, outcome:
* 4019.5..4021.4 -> 18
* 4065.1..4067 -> 17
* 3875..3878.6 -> 11.8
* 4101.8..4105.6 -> 15.9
